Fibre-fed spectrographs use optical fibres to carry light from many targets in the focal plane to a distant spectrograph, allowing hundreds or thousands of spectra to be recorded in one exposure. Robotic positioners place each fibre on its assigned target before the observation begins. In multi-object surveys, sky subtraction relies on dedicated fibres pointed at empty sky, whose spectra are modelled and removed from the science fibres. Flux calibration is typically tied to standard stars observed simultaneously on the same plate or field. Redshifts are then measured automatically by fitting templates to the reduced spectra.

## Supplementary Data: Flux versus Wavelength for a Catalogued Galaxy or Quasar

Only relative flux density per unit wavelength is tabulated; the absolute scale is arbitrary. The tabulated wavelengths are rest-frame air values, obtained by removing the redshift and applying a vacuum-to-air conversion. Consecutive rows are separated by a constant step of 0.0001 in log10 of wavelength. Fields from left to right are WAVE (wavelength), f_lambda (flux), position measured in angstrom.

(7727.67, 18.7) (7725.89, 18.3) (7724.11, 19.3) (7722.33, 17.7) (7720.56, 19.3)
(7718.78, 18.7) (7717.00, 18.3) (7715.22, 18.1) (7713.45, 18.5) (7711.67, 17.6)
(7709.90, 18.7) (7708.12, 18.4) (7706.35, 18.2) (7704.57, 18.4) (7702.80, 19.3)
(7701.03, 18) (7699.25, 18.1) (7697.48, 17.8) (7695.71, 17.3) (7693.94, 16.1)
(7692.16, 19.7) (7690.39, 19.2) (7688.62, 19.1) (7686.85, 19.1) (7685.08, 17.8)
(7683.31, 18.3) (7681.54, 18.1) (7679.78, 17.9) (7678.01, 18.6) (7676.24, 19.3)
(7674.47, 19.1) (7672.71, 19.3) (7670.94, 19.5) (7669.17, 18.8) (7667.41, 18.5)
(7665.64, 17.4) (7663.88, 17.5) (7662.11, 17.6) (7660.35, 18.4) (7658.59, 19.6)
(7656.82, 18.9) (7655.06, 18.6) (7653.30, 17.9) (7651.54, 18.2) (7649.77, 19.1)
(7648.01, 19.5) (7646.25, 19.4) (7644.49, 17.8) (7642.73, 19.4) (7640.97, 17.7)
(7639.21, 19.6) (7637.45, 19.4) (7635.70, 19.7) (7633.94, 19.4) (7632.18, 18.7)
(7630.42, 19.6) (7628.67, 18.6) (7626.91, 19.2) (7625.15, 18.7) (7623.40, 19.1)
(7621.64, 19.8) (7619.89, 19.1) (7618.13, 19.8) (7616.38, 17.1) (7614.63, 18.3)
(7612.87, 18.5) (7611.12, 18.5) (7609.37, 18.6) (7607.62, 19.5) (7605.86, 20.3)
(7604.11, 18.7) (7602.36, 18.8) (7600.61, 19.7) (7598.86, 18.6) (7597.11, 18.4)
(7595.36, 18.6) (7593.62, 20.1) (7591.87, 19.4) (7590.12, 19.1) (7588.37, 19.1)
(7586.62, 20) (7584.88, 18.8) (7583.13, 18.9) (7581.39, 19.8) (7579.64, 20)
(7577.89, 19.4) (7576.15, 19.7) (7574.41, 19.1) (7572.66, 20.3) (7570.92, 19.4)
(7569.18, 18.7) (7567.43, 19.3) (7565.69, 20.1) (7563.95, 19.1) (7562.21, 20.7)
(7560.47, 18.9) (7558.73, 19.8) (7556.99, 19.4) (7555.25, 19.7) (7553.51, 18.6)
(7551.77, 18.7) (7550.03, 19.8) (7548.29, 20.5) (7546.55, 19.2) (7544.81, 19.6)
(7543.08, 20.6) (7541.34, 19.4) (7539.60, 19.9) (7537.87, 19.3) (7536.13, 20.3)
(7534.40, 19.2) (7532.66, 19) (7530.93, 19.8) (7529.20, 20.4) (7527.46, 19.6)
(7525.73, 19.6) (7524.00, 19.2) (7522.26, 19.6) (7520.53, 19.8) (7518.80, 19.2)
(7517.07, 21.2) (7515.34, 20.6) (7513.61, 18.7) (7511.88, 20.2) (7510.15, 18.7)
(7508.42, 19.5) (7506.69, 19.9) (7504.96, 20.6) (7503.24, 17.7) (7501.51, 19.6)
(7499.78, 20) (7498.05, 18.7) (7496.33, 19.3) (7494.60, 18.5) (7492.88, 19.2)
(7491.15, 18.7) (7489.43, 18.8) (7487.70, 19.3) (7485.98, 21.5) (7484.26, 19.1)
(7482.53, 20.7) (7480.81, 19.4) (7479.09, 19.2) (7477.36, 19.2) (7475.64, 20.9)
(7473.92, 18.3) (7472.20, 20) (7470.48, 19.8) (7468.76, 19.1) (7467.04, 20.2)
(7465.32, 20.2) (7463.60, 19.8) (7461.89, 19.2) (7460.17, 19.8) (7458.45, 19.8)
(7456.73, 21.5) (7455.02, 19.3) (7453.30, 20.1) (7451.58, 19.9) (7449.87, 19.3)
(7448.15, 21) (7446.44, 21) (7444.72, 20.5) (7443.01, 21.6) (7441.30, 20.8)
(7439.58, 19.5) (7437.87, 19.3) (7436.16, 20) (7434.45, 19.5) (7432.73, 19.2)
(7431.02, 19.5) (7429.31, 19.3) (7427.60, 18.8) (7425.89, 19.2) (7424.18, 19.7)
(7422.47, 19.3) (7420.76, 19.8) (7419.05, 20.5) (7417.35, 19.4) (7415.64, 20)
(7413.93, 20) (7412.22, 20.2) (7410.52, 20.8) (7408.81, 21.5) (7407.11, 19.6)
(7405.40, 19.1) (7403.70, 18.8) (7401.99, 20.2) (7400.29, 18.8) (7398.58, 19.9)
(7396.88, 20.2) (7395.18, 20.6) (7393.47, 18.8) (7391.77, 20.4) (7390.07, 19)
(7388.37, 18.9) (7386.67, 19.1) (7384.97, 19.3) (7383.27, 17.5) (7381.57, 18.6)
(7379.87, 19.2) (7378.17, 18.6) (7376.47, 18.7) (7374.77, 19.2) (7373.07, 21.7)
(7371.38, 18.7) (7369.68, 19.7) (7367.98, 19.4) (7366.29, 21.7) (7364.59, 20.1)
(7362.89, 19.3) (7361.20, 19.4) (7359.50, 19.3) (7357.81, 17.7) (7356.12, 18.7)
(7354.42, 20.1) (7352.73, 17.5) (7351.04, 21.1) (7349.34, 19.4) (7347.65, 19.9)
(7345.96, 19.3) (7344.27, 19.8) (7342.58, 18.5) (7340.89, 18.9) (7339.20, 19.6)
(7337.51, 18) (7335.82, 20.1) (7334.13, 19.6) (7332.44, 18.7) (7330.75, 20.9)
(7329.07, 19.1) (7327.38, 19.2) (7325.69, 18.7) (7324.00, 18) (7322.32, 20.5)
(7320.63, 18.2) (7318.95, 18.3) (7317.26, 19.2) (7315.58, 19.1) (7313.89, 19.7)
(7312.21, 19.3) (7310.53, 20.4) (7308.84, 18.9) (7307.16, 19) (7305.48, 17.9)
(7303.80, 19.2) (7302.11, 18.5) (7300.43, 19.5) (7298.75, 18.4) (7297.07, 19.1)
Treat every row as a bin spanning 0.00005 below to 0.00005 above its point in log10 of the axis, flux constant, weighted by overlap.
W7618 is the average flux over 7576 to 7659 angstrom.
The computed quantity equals 19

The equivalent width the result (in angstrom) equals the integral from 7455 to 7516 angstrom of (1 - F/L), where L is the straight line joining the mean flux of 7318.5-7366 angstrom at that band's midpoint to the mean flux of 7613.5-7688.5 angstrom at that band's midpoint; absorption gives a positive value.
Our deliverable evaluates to -1.8 angstrom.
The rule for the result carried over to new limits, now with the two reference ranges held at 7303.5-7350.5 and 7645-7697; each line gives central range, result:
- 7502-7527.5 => -1.0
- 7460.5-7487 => -1.2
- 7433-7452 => -1.2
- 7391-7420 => -1.3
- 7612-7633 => -0.3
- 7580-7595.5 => -0.6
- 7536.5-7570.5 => -1.4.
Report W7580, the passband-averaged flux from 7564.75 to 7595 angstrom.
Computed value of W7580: 19.5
